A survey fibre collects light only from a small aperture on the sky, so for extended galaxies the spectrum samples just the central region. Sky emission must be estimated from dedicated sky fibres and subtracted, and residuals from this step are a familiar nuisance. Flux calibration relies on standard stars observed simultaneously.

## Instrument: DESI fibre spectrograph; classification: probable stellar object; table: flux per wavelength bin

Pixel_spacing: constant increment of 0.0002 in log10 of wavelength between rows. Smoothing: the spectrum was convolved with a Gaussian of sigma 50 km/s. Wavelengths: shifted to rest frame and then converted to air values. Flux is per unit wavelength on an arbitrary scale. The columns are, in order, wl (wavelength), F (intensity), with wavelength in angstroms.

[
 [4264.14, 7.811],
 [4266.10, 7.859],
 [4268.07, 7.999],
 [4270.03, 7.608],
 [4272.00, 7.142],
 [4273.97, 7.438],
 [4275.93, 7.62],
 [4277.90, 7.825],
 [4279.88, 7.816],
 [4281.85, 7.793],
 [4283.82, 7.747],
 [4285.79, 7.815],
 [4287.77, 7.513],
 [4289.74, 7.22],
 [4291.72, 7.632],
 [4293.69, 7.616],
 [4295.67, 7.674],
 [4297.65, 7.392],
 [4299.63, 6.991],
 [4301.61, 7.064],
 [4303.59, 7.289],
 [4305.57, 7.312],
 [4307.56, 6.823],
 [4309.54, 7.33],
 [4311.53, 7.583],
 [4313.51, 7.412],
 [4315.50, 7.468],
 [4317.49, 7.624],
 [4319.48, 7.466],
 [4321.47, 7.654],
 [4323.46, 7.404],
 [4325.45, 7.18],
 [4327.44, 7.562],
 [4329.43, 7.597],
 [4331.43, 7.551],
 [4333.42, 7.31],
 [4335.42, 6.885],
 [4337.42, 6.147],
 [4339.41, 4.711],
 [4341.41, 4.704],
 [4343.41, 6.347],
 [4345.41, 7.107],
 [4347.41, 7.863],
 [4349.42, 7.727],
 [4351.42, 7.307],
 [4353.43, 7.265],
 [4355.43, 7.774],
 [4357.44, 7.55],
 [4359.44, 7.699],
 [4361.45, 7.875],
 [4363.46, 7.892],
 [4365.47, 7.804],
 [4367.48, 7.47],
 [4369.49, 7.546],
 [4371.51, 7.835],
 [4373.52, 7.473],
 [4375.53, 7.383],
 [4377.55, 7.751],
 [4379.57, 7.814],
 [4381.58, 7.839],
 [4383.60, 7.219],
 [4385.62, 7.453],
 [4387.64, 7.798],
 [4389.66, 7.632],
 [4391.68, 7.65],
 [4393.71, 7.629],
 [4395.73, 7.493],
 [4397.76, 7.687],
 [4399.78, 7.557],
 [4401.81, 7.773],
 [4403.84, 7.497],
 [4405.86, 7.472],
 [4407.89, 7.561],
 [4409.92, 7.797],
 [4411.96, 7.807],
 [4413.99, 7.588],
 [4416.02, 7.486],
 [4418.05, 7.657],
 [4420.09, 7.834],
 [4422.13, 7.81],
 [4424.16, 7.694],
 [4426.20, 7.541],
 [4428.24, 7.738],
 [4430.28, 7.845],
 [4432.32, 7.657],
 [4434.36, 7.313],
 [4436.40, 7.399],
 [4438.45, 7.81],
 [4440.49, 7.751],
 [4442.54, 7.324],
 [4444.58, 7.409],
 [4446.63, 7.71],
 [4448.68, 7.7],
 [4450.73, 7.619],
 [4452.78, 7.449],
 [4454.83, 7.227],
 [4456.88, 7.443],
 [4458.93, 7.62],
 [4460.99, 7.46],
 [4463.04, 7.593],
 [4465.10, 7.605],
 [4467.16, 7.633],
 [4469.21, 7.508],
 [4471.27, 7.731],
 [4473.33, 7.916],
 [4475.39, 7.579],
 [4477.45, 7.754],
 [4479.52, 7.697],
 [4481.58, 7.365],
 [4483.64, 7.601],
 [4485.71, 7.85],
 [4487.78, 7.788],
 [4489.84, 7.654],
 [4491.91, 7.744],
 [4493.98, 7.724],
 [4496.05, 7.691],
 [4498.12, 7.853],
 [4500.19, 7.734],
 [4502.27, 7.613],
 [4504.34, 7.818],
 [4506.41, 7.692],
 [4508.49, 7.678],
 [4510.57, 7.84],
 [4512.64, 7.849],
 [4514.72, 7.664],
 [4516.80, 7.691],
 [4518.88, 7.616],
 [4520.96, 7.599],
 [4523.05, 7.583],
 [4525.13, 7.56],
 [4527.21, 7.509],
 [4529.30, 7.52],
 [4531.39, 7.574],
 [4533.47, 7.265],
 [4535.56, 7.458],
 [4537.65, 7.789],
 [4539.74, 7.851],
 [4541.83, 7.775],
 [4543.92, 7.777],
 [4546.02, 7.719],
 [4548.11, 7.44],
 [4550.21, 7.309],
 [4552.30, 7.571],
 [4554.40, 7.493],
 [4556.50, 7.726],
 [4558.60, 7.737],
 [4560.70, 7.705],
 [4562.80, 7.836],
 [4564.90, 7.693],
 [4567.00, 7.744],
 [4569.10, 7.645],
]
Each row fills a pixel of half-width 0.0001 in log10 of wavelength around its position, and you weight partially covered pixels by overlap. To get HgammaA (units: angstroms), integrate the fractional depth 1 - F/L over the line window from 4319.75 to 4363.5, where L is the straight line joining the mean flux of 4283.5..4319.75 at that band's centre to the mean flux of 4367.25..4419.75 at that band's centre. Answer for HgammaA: 2.2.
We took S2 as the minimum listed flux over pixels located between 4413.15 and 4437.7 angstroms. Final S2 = 7.313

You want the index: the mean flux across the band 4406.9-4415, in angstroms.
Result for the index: 7.68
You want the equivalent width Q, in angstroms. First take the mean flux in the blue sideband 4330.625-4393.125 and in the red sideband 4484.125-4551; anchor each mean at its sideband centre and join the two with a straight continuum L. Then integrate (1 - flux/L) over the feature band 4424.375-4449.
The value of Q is -0.4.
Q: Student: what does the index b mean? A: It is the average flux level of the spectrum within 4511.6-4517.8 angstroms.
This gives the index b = 7.74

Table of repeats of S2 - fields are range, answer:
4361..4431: 7.219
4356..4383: 7.383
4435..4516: 7.227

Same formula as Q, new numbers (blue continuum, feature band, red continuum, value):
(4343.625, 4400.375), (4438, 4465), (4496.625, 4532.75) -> 0.3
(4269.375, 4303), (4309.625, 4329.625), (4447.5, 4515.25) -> 0.2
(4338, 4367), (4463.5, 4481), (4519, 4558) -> -0.6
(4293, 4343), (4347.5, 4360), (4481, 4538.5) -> -0.6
